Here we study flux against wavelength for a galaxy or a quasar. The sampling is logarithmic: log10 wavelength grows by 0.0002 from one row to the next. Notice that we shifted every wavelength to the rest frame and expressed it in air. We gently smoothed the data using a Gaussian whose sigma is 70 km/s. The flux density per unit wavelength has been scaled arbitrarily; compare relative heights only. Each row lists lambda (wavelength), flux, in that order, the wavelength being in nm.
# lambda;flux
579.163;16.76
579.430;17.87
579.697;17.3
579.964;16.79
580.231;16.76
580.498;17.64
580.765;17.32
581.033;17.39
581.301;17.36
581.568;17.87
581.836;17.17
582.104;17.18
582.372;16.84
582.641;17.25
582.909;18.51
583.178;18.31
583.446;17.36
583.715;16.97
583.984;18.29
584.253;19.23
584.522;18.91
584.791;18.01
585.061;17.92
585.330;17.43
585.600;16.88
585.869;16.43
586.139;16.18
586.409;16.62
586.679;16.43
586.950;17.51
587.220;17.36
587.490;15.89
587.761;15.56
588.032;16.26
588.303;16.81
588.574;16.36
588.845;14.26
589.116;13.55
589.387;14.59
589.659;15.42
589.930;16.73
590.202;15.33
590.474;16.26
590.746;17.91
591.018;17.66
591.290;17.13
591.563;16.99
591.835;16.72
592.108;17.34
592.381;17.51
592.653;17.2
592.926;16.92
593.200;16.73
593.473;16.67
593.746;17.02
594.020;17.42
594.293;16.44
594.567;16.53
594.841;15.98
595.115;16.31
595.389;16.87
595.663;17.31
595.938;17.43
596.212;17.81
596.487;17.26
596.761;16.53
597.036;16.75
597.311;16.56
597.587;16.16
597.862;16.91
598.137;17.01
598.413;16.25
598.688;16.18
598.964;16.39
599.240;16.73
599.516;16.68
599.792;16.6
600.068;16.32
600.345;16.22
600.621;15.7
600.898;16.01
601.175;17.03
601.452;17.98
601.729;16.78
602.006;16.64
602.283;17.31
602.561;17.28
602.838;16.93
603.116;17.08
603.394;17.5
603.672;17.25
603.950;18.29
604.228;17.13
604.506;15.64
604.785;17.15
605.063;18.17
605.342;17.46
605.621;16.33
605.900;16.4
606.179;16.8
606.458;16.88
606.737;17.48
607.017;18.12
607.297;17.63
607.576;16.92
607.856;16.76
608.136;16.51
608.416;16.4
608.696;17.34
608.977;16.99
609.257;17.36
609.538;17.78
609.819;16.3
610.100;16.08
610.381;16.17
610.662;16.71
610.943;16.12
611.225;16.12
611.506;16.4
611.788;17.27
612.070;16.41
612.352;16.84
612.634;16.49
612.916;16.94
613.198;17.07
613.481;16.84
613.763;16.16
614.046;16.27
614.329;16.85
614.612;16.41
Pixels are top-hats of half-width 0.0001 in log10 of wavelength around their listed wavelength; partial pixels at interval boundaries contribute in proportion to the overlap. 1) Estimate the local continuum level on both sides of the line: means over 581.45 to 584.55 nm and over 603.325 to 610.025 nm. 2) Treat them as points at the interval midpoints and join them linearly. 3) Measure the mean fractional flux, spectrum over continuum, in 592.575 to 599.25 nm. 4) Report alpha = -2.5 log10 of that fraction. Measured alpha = 0.04 mag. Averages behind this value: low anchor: 17.8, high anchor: 17.1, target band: 16.8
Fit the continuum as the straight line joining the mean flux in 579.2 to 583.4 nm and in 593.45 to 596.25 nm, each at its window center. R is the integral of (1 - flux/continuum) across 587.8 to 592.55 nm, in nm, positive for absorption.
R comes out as 0.217 nm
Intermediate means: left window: 17.4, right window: 16.9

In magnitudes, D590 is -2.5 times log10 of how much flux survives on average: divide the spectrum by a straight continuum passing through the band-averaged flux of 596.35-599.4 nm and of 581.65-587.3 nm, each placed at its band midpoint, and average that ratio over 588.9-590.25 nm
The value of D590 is 0.14 mag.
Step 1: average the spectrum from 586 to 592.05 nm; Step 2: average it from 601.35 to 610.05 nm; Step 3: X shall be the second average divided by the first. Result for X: 1.1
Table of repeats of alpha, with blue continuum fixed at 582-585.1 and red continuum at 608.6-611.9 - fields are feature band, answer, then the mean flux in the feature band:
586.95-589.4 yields 0.12 mag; 15.8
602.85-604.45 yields -0.02 mag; 17.3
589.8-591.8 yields 0.05 mag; 16.9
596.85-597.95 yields 0.05 mag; 16.6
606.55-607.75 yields -0.04 mag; 17.5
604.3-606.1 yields 0.00 mag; 16.9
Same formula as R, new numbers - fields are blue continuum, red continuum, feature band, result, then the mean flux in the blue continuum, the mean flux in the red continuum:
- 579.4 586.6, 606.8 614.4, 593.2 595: 0.05 nm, 17.5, 16.8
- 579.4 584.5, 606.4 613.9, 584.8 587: 0.06 nm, 17.6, 16.8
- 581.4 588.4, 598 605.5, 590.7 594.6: 0.00 nm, 17.3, 16.9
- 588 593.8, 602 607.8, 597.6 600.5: 0.06 nm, 16.4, 17.2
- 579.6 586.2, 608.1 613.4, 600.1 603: 0.03 nm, 17.5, 16.7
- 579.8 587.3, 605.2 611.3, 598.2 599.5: 0.05 nm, 17.4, 16.9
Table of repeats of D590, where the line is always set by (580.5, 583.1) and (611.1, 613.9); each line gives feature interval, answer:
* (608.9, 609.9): -0.03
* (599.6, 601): 0.05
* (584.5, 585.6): -0.03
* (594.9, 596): 0.01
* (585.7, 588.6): 0.05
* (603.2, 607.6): -0.02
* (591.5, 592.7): 0.00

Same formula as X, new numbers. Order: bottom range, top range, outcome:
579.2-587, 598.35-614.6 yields 0.96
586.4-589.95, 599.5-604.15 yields 1.06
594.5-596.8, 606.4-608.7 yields 1.01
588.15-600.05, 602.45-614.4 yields 1.02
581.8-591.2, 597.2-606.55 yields 1.00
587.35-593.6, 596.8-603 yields 1.02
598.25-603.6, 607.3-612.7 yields 1.00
